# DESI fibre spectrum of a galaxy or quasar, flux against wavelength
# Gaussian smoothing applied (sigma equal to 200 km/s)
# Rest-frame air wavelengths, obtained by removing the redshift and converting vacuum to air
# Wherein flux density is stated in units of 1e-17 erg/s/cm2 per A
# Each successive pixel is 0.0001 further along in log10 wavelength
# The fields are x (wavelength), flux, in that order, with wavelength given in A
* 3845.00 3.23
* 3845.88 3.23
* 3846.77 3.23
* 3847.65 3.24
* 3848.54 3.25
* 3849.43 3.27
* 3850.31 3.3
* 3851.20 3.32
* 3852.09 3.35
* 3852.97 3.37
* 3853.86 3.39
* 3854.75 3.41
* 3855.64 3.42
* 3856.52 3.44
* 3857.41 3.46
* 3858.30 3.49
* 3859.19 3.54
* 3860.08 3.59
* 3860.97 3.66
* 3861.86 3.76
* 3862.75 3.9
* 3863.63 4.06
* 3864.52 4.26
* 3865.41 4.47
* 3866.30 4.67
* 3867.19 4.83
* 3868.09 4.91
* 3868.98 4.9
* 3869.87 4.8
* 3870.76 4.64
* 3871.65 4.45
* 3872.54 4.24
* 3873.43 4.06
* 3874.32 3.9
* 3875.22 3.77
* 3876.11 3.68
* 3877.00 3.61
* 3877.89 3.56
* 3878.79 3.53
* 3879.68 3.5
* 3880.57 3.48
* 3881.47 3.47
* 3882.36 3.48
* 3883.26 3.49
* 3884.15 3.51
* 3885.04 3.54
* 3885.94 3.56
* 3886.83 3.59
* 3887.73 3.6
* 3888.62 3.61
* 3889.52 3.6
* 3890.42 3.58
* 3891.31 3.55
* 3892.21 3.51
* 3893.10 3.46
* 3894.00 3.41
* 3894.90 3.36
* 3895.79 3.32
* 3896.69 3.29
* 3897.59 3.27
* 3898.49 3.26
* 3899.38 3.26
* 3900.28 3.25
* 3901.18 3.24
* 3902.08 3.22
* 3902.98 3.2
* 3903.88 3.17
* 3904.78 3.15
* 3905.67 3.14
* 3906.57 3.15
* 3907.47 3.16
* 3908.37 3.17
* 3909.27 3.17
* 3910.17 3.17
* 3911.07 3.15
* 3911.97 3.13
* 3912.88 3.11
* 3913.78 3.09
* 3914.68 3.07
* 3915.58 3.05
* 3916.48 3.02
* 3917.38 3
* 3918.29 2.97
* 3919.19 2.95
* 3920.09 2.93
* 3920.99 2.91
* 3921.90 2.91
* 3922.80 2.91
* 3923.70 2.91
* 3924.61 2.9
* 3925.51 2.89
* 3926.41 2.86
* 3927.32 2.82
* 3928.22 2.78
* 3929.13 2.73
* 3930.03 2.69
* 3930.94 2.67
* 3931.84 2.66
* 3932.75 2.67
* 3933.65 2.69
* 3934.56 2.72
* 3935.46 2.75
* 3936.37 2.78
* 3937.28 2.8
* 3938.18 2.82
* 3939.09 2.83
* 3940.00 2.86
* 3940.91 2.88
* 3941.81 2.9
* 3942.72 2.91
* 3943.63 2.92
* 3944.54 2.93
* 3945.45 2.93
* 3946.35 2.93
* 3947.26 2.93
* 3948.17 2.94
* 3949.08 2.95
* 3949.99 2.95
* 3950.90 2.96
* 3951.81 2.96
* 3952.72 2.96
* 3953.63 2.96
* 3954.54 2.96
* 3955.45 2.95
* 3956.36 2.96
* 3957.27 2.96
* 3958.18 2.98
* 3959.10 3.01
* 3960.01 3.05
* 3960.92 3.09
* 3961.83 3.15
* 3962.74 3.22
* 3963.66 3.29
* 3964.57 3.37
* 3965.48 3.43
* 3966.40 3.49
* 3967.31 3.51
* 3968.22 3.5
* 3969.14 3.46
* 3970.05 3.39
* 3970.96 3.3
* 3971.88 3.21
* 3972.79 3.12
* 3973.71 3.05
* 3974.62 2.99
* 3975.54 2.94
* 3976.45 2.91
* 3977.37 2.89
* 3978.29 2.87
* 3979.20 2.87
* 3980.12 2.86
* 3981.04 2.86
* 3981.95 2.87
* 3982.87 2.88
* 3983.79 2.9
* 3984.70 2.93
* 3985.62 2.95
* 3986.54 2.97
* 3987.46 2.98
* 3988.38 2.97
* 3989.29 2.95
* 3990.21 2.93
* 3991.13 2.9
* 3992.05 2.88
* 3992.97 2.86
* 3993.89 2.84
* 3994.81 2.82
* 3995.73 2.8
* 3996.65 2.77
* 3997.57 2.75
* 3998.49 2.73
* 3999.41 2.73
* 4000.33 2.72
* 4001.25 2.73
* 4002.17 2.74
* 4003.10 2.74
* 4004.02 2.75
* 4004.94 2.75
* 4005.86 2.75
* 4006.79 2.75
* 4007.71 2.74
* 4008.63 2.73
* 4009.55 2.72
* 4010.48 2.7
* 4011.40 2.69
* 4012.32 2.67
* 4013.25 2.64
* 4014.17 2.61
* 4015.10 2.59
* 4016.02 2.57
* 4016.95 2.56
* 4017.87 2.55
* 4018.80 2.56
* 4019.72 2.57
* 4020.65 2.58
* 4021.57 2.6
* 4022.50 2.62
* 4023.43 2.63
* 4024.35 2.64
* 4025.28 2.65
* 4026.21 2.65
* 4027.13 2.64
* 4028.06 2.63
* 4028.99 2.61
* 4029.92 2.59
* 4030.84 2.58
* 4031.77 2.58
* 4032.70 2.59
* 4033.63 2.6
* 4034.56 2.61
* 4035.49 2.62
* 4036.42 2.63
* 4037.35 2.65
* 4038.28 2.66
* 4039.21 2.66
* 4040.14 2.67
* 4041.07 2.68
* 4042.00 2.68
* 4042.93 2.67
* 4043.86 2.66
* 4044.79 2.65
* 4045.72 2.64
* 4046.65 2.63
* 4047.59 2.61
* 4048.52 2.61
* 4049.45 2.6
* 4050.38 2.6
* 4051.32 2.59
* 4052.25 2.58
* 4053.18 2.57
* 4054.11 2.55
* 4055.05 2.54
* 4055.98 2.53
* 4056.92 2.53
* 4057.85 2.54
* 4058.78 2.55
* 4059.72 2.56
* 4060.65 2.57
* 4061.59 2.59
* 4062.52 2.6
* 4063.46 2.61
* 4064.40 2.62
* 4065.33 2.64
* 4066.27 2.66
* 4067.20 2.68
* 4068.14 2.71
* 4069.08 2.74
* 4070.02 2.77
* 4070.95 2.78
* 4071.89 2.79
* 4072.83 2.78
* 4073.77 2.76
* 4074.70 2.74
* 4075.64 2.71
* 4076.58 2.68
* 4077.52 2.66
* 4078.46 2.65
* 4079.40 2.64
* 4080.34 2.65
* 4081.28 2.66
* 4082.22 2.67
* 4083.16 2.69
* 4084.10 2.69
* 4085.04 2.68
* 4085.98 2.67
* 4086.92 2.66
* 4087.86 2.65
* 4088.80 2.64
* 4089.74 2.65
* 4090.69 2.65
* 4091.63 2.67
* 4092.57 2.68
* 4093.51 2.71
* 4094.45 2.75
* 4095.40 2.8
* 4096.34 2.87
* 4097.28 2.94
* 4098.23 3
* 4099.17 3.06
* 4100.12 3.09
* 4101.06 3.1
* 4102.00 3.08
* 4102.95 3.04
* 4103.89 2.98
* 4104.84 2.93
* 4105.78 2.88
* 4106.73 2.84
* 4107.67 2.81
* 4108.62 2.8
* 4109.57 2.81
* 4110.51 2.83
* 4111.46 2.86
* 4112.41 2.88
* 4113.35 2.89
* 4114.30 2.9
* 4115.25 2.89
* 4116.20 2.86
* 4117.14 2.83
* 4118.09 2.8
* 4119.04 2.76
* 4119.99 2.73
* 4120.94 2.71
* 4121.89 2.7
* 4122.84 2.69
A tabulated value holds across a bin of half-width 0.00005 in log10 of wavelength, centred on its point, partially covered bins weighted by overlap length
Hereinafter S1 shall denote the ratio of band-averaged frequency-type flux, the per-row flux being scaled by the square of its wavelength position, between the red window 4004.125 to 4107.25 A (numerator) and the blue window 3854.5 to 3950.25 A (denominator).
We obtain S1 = 0.9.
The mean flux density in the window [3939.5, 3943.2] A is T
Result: 2.89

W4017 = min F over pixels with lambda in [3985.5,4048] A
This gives 2.55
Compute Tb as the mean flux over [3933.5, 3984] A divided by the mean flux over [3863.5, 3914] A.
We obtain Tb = 0.83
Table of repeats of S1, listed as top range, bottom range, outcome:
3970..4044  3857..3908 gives 0.80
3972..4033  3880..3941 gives 0.93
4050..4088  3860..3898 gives 0.76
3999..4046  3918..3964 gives 0.95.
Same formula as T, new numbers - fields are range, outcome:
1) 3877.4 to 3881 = 3.52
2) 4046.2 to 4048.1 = 2.61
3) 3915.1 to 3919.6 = 3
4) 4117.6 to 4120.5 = 2.76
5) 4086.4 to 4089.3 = 2.65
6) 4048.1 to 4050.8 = 2.61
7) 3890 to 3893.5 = 3.53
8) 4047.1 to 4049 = 2.6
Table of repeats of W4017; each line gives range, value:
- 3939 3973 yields 2.83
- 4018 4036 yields 2.56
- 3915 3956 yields 2.66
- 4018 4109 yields 2.53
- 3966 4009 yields 2.72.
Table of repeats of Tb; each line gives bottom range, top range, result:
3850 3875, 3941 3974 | 0.78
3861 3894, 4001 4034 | 0.68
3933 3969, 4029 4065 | 0.87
